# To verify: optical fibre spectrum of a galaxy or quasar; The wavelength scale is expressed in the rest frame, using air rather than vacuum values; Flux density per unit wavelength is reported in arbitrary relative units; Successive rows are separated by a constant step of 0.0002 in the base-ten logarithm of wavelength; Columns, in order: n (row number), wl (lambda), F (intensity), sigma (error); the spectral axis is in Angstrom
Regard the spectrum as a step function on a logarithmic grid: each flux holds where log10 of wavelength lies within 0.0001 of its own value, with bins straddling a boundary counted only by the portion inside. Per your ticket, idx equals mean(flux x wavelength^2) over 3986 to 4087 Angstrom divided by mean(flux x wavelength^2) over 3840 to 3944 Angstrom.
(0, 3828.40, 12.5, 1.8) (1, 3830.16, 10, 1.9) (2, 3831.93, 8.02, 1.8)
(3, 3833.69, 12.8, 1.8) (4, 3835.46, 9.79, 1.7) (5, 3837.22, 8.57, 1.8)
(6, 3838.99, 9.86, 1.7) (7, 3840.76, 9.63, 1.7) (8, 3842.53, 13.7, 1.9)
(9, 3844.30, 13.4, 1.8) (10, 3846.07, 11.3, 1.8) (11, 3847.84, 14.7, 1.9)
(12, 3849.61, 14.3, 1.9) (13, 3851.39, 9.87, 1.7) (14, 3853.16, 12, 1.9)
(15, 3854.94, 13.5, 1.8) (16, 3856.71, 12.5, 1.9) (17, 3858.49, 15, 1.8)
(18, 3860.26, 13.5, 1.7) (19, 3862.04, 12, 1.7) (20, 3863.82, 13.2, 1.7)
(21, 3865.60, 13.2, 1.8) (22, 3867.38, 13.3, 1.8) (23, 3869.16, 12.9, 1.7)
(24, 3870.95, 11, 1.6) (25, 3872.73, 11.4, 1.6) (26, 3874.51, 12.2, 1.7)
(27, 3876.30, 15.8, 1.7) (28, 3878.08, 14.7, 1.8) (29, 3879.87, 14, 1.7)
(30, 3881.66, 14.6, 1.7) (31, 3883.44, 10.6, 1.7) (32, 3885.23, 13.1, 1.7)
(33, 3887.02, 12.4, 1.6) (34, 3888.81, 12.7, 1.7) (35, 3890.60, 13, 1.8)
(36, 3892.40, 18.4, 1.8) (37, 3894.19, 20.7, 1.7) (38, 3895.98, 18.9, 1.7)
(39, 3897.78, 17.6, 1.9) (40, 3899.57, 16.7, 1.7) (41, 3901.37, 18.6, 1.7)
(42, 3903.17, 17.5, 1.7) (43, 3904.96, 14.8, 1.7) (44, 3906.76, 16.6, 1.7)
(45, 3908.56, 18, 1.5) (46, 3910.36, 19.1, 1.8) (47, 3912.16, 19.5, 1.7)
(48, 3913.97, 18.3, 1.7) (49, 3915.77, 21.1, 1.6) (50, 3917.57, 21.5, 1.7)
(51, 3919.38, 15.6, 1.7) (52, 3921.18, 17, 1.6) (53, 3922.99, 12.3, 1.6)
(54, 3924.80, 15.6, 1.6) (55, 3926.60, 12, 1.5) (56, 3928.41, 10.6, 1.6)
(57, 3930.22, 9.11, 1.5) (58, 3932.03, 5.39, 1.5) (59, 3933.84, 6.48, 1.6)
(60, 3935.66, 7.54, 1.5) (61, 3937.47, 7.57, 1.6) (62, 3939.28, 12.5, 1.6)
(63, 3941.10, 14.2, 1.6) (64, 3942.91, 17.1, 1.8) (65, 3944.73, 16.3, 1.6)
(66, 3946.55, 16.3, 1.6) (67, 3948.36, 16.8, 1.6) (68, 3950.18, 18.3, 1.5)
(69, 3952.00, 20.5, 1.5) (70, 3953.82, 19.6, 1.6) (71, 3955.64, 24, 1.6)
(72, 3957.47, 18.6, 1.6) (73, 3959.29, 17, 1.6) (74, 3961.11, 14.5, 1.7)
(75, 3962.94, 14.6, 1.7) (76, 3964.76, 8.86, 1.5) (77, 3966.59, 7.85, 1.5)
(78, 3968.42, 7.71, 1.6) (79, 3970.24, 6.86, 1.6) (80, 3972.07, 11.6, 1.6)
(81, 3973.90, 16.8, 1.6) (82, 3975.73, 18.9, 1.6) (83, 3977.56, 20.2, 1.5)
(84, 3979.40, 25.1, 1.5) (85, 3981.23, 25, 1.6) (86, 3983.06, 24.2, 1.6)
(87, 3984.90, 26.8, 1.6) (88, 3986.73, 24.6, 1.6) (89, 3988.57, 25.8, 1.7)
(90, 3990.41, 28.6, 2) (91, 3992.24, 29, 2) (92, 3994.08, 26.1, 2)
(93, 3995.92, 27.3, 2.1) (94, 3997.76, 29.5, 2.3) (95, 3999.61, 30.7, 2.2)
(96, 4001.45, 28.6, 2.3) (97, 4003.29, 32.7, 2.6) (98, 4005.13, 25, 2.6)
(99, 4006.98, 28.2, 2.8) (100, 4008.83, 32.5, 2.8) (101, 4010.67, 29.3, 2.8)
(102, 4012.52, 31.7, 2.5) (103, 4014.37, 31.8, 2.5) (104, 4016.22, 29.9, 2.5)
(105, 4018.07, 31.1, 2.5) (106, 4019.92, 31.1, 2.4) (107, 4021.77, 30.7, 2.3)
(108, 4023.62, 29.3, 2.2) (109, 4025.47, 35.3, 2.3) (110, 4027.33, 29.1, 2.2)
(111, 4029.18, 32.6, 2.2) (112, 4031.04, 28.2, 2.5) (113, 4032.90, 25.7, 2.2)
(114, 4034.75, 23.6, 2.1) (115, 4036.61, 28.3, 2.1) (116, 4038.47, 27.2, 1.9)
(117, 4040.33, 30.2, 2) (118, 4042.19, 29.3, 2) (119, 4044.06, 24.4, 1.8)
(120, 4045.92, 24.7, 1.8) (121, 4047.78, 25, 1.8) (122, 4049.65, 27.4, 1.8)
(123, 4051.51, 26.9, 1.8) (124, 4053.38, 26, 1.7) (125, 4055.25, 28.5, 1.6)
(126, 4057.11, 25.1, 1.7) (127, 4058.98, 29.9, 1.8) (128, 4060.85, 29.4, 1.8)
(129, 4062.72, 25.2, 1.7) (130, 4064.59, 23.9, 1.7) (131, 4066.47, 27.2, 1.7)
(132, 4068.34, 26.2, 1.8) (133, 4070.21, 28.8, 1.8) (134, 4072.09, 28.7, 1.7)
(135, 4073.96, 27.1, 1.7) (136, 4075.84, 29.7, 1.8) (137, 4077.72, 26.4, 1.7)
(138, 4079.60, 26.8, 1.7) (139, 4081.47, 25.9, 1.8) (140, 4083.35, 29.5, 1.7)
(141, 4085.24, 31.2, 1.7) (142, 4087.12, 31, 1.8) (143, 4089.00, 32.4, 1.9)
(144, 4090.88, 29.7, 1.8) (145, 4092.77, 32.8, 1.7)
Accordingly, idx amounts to 2.2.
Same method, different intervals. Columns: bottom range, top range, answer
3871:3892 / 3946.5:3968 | 1.28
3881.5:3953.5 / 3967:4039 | 1.81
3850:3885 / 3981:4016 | 2.35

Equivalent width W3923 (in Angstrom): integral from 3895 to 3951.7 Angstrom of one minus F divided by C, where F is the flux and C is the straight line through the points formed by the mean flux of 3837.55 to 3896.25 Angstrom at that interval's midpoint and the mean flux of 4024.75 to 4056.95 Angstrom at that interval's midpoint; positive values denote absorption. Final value 8.0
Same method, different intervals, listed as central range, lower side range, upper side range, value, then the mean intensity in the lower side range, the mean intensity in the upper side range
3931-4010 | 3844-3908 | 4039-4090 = 6.9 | 14.2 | 27.7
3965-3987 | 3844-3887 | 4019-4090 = 4.5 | 13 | 28.1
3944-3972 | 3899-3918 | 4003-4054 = 9.2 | 18.3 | 28.8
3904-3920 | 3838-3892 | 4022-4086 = -1.7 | 12.8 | 27.7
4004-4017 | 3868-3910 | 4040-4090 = -3.3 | 15.1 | 27.6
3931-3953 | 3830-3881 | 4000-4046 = 8.3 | 12.3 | 29.3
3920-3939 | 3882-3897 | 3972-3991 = 8.1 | 15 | 22.9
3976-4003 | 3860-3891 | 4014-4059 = -2.9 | 13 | 28.4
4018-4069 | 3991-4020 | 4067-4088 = 1.9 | 29.6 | 28.3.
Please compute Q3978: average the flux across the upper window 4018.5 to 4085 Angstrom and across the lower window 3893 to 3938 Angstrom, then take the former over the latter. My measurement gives 1.8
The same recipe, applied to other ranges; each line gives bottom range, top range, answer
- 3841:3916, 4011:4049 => 1.97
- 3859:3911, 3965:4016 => 1.62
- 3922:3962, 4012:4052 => 2.03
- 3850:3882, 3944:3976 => 1.17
